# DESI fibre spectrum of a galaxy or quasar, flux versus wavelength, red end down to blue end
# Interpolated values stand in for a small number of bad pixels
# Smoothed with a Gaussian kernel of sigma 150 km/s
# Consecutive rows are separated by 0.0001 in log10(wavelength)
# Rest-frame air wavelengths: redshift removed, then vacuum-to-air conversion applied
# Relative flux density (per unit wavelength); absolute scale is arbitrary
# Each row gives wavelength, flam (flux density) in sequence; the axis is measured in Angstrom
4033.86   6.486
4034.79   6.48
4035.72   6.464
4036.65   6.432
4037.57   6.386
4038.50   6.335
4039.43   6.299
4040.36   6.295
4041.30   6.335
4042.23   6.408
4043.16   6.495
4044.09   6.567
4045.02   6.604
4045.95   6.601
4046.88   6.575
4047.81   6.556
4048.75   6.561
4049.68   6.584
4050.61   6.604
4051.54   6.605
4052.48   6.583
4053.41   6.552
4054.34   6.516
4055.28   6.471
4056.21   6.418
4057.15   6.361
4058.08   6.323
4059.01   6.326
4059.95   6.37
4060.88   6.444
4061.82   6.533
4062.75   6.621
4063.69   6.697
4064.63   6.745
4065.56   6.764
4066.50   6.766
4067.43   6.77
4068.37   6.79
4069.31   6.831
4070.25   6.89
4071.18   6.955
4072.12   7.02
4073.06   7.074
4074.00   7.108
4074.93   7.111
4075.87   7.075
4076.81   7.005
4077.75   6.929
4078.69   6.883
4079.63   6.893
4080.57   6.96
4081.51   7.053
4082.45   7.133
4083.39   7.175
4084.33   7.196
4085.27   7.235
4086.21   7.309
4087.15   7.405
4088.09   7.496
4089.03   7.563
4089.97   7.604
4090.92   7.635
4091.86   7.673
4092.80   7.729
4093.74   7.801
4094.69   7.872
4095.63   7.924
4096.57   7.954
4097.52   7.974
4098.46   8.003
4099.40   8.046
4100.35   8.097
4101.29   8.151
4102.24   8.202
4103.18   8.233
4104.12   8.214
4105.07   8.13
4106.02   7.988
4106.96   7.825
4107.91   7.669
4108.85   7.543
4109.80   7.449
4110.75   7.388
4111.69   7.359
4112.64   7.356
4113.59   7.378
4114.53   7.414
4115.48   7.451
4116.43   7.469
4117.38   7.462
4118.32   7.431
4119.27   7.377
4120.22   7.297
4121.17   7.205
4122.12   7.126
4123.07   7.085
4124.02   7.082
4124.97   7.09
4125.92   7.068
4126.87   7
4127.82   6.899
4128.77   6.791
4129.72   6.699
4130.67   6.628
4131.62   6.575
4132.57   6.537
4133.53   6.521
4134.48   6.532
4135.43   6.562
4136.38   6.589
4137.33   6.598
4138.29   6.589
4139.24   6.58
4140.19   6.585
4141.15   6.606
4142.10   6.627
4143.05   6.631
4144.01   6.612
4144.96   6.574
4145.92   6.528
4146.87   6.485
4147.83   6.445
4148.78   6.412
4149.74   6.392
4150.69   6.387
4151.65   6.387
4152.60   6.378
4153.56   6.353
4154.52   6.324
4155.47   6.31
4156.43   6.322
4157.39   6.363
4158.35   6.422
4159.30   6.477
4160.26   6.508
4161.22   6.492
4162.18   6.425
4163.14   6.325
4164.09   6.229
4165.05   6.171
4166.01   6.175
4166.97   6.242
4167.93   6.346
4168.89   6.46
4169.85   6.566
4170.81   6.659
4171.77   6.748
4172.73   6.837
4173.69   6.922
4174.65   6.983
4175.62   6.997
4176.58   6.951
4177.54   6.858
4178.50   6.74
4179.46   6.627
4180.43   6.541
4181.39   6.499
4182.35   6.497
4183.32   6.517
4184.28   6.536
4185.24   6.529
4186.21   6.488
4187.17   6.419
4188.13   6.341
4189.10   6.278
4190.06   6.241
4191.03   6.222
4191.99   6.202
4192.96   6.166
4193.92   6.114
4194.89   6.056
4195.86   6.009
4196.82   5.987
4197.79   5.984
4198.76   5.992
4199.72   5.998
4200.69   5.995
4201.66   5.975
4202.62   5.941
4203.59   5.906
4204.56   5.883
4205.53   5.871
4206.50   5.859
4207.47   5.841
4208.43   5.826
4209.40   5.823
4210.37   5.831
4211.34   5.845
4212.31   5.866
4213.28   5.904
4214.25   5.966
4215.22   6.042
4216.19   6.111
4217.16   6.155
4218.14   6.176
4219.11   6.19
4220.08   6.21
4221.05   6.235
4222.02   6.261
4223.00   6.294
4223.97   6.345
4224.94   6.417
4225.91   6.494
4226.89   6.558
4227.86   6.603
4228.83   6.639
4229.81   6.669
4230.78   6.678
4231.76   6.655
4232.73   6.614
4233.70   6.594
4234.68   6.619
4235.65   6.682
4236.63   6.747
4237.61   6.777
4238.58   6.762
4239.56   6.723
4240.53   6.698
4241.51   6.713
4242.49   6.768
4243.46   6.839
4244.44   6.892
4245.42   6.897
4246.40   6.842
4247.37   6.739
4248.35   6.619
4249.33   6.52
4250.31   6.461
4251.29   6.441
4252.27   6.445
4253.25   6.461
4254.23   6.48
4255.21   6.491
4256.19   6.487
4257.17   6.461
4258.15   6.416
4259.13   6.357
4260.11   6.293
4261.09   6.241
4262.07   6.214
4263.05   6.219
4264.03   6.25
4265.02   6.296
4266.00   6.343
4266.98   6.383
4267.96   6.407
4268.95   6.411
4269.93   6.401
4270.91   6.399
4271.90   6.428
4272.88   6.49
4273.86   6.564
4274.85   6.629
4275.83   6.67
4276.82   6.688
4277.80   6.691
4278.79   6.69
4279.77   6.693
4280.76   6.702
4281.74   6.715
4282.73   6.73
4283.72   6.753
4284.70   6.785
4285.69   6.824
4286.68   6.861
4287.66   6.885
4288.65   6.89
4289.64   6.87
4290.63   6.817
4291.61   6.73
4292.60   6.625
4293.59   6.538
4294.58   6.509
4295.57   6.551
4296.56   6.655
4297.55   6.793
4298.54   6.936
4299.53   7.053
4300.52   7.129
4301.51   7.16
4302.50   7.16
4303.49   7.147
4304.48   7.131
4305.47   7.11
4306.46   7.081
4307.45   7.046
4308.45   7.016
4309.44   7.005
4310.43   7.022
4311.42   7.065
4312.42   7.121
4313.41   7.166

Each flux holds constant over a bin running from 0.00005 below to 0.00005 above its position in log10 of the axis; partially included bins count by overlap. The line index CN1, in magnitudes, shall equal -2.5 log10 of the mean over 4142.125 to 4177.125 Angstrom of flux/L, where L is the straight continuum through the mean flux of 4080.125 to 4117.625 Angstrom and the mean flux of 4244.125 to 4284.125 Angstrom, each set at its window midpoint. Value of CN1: 0.12 mag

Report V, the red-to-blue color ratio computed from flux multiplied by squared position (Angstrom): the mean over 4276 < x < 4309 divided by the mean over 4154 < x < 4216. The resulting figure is 1.1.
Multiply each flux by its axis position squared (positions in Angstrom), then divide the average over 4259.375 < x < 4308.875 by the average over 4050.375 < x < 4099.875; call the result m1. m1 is 1.05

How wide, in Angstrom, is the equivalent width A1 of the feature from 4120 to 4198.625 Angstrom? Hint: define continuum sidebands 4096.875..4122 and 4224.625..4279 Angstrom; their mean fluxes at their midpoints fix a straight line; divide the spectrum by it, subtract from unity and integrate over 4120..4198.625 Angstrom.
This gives 8.1 Angstrom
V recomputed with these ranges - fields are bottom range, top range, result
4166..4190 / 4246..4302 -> 1.05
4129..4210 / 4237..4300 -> 1.08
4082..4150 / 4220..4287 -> 0.97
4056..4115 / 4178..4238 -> 0.91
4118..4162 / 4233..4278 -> 1.04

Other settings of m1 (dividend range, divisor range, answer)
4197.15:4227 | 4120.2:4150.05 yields 0.94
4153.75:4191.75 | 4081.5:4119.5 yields 0.88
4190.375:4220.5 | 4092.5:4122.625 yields 0.82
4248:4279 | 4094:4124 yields 0.90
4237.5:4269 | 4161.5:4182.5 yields 1.03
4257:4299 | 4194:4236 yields 1.10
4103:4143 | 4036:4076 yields 1.11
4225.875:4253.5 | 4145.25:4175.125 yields 1.07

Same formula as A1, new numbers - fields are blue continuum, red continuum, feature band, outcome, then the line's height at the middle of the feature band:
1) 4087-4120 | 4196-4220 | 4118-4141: 1.40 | 7.28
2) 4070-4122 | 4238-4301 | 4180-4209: 3.48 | 6.99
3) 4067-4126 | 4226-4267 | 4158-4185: 1.66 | 6.99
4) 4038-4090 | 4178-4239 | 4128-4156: -0.13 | 6.5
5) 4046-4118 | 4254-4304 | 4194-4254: 4.03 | 6.79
